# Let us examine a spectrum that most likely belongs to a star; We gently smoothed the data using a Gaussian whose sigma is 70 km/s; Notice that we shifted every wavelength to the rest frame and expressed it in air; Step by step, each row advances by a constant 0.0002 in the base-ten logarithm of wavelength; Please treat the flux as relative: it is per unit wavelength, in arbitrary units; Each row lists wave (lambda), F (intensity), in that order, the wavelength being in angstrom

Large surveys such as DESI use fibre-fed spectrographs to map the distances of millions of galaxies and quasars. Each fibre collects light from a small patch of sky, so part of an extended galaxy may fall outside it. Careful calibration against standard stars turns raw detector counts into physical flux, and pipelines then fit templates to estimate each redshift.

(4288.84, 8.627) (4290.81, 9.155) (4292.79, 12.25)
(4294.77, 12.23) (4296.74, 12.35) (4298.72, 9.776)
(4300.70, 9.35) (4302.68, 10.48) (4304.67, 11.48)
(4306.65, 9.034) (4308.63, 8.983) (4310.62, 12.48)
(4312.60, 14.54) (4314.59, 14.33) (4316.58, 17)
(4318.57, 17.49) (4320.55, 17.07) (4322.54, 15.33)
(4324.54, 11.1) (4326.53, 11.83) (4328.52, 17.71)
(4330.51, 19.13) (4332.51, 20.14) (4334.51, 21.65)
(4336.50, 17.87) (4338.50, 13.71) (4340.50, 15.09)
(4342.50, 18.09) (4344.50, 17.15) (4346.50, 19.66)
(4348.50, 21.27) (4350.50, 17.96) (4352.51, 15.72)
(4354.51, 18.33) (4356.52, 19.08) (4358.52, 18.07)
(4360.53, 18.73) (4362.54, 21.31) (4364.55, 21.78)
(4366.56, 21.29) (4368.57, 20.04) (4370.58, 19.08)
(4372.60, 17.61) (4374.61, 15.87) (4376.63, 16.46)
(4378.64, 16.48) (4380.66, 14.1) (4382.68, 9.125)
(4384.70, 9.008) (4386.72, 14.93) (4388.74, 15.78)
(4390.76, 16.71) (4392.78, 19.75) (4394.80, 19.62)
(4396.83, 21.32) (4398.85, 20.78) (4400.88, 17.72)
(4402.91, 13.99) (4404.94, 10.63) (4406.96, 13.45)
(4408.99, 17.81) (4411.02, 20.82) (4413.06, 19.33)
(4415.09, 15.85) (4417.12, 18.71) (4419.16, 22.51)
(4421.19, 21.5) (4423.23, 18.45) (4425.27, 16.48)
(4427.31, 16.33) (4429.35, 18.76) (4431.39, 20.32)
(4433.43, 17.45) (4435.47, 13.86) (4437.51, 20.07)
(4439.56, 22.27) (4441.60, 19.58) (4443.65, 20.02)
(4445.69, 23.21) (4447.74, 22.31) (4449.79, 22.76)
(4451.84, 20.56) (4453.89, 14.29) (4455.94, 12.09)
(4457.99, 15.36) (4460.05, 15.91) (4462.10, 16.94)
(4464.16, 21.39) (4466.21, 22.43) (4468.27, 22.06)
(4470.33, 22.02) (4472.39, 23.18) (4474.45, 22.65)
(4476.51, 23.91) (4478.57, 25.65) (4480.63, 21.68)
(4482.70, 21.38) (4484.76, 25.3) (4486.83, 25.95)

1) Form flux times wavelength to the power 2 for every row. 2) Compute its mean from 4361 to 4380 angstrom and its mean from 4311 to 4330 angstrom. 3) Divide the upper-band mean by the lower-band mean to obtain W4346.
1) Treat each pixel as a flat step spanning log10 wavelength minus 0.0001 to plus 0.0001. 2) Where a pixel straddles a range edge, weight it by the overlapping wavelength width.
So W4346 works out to 1.27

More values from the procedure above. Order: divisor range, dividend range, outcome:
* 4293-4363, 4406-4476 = 1.30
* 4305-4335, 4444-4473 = 1.39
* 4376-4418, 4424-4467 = 1.17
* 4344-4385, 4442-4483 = 1.21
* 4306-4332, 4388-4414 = 1.26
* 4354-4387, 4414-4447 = 1.15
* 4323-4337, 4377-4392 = 0.84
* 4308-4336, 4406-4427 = 1.22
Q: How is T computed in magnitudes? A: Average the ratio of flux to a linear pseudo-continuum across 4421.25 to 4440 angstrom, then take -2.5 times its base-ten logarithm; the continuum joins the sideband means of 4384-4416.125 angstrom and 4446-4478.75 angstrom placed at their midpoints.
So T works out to 0.01 mag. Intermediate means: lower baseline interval 16.8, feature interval 18.3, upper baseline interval 20.1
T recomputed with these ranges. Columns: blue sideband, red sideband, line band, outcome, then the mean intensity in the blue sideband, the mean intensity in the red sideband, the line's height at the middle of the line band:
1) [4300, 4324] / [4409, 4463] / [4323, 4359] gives -0.20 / 13.1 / 18.7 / 14.4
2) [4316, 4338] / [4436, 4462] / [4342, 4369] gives -0.11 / 16.9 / 18.9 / 17.3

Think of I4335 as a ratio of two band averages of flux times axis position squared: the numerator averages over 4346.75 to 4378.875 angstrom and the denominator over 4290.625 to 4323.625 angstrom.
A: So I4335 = 1.5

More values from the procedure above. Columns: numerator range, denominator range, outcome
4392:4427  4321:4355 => 1.09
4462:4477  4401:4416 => 1.41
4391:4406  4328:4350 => 0.99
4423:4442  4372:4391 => 1.30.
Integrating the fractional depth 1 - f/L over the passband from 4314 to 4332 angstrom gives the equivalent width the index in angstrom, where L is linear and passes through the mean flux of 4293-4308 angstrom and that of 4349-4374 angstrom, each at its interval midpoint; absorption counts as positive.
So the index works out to -2.7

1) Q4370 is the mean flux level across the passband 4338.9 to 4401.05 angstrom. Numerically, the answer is 17.6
